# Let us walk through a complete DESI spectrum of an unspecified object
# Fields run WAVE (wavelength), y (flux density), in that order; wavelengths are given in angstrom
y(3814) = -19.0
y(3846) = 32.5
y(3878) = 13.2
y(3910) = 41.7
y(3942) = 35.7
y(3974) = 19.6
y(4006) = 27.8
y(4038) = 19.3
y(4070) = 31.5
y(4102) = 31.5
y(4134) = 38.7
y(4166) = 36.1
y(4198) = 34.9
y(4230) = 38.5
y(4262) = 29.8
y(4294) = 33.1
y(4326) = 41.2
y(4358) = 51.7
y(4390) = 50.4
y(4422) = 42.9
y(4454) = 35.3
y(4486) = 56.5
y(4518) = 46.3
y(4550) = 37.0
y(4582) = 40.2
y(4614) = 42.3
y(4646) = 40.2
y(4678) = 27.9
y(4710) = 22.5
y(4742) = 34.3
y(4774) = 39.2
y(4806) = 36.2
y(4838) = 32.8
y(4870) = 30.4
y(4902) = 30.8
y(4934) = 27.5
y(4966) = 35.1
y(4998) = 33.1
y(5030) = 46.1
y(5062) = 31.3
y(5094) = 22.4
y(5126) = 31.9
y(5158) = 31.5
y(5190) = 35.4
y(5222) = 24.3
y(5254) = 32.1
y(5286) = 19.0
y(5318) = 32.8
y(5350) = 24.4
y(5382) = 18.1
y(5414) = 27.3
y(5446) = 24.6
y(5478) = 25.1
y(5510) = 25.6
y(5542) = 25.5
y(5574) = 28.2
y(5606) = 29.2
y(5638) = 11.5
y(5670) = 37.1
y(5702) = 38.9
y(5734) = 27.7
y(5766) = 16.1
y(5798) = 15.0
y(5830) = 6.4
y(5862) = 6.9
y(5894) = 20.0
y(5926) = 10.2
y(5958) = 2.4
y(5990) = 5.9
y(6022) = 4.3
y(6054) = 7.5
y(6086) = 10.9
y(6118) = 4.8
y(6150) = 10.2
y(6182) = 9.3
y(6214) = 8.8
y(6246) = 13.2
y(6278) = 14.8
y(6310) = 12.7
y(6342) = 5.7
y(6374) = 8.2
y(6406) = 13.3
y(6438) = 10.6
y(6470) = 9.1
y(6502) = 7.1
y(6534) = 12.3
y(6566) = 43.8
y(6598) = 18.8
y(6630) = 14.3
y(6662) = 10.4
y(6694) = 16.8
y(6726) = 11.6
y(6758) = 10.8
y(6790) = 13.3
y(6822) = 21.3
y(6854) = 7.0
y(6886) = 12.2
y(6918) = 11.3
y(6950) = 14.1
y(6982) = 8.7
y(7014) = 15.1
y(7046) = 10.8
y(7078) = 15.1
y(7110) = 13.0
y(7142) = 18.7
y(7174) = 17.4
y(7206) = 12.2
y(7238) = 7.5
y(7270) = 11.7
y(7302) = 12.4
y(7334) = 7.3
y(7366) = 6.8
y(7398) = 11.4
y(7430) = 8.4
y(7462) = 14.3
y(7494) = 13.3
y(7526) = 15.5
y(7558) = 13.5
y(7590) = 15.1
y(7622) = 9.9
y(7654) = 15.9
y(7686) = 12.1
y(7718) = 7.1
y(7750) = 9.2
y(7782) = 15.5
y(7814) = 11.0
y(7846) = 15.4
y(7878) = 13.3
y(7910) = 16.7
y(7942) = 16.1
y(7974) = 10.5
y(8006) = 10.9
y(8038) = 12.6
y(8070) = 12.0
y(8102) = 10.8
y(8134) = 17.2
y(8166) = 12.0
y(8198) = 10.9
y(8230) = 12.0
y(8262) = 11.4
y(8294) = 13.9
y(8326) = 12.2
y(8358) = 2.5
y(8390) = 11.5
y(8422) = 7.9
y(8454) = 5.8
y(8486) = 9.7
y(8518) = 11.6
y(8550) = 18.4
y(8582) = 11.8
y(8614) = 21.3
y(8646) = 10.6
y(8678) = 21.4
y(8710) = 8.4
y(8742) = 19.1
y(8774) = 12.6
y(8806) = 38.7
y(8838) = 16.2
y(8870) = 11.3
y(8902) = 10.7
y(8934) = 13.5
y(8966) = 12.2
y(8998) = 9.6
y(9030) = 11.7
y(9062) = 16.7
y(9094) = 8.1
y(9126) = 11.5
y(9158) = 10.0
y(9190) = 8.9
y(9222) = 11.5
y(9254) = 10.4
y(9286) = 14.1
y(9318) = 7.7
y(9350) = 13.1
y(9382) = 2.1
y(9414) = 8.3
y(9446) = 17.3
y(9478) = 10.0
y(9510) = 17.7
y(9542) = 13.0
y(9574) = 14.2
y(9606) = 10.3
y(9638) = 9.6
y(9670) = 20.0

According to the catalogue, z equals 0.760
